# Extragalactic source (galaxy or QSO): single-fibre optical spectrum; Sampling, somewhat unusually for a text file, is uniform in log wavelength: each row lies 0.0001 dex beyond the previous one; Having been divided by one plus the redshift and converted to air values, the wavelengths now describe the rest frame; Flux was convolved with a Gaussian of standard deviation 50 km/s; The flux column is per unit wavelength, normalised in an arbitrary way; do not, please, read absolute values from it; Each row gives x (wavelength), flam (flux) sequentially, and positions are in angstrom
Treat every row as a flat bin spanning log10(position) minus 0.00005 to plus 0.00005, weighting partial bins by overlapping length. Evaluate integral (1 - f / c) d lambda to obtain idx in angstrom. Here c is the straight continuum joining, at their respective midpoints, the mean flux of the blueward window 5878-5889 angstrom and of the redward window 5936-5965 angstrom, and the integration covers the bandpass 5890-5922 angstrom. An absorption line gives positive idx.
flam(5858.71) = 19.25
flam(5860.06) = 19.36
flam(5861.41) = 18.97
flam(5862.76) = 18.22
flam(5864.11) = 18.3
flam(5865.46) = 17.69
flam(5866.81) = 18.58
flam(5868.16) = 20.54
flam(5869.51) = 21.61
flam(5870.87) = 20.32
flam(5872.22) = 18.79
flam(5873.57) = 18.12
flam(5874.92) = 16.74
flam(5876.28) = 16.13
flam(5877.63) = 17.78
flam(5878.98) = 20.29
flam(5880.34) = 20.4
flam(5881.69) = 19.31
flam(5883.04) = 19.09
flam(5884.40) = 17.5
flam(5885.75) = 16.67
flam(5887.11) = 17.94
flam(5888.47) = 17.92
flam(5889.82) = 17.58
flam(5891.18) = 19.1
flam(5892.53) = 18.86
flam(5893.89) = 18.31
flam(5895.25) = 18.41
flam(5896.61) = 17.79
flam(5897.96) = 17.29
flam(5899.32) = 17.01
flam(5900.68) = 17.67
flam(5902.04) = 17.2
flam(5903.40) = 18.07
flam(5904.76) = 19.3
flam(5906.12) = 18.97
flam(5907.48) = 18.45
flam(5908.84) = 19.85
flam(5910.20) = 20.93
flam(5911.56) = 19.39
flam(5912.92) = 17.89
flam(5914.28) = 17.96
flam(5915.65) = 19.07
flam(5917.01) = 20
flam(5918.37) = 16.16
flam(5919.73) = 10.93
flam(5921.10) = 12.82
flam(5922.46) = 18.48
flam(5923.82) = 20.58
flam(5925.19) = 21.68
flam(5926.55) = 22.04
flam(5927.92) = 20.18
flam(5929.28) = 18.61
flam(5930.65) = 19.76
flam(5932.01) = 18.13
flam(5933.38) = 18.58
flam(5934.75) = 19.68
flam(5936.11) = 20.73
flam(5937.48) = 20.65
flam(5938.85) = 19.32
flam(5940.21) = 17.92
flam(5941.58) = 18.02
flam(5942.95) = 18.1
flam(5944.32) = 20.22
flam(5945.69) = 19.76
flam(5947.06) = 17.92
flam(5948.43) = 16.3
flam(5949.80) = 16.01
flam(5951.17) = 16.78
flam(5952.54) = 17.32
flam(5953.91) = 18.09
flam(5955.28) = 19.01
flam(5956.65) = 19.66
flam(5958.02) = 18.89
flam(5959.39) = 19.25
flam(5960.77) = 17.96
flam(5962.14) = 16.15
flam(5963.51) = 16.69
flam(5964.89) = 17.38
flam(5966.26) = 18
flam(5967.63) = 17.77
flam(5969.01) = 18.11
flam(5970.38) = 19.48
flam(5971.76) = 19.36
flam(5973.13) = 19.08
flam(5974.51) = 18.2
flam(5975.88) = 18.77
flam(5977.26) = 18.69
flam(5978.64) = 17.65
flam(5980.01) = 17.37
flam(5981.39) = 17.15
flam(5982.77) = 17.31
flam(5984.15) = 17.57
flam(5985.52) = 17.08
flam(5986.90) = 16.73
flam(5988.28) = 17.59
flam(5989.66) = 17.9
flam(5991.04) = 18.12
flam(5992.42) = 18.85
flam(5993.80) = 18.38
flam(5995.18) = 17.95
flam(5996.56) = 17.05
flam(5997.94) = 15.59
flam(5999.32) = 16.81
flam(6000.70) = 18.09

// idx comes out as 1.1 angstrom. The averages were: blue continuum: 18.6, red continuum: 18.2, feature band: 17.9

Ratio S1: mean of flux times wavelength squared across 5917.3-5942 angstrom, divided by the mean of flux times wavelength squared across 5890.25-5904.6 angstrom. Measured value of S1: 1.04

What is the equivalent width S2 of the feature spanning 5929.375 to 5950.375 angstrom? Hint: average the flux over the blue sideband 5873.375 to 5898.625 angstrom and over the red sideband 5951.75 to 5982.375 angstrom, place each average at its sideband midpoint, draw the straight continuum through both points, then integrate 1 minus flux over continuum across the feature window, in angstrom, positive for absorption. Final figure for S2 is -0.67 angstrom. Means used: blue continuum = 18.2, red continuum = 18.2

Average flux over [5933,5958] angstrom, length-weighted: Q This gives 18.6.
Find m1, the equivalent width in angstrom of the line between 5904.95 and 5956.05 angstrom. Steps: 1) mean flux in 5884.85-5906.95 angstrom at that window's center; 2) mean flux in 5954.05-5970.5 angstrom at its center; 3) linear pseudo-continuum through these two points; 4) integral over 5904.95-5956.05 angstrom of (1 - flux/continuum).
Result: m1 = -1.3 angstrom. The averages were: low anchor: 18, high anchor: 18.2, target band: 18.6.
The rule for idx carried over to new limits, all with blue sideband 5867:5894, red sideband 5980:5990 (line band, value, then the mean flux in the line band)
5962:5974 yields -0.39 angstrom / 18.1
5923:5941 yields -1.82 angstrom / 19.8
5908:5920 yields -0.03 angstrom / 18.3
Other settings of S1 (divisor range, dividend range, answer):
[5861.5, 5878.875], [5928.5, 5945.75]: 1.05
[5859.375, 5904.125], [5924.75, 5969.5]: 1.03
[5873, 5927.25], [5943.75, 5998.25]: 1.01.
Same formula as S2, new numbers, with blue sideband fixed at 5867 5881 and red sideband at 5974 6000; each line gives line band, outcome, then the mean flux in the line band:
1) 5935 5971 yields -0.5 angstrom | 18.3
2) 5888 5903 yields 0.7 angstrom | 17.9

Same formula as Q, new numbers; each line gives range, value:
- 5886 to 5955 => 18.4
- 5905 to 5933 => 18.6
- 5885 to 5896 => 18.1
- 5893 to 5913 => 18.5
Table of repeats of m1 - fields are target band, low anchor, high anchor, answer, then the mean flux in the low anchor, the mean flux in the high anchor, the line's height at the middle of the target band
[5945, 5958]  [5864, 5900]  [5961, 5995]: 0.1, 18.4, 17.9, 18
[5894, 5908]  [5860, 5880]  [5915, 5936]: 0.5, 18.8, 18.5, 18.6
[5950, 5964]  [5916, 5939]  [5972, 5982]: 0.4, 18.7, 18.2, 18.4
